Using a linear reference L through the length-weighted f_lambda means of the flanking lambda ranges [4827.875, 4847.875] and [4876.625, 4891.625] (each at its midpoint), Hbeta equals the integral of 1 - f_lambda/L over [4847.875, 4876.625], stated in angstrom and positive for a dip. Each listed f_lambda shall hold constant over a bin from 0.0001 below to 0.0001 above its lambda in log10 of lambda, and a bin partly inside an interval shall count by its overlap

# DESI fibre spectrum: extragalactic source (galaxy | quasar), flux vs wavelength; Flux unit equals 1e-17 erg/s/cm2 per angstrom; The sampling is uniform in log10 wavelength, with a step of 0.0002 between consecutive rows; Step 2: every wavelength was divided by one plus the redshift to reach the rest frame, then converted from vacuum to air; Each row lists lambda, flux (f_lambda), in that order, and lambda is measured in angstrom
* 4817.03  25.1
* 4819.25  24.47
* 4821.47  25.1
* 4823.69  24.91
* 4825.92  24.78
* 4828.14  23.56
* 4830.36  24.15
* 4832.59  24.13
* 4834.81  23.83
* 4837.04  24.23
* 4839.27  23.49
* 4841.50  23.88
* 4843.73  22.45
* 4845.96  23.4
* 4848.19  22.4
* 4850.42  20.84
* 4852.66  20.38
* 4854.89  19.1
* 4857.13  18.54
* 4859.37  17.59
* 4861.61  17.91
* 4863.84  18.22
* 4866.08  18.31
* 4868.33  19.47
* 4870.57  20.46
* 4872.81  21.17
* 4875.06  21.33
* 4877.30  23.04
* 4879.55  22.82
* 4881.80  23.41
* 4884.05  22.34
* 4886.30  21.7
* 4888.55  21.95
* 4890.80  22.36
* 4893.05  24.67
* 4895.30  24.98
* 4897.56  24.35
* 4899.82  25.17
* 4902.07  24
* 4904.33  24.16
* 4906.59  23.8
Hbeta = 4.2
